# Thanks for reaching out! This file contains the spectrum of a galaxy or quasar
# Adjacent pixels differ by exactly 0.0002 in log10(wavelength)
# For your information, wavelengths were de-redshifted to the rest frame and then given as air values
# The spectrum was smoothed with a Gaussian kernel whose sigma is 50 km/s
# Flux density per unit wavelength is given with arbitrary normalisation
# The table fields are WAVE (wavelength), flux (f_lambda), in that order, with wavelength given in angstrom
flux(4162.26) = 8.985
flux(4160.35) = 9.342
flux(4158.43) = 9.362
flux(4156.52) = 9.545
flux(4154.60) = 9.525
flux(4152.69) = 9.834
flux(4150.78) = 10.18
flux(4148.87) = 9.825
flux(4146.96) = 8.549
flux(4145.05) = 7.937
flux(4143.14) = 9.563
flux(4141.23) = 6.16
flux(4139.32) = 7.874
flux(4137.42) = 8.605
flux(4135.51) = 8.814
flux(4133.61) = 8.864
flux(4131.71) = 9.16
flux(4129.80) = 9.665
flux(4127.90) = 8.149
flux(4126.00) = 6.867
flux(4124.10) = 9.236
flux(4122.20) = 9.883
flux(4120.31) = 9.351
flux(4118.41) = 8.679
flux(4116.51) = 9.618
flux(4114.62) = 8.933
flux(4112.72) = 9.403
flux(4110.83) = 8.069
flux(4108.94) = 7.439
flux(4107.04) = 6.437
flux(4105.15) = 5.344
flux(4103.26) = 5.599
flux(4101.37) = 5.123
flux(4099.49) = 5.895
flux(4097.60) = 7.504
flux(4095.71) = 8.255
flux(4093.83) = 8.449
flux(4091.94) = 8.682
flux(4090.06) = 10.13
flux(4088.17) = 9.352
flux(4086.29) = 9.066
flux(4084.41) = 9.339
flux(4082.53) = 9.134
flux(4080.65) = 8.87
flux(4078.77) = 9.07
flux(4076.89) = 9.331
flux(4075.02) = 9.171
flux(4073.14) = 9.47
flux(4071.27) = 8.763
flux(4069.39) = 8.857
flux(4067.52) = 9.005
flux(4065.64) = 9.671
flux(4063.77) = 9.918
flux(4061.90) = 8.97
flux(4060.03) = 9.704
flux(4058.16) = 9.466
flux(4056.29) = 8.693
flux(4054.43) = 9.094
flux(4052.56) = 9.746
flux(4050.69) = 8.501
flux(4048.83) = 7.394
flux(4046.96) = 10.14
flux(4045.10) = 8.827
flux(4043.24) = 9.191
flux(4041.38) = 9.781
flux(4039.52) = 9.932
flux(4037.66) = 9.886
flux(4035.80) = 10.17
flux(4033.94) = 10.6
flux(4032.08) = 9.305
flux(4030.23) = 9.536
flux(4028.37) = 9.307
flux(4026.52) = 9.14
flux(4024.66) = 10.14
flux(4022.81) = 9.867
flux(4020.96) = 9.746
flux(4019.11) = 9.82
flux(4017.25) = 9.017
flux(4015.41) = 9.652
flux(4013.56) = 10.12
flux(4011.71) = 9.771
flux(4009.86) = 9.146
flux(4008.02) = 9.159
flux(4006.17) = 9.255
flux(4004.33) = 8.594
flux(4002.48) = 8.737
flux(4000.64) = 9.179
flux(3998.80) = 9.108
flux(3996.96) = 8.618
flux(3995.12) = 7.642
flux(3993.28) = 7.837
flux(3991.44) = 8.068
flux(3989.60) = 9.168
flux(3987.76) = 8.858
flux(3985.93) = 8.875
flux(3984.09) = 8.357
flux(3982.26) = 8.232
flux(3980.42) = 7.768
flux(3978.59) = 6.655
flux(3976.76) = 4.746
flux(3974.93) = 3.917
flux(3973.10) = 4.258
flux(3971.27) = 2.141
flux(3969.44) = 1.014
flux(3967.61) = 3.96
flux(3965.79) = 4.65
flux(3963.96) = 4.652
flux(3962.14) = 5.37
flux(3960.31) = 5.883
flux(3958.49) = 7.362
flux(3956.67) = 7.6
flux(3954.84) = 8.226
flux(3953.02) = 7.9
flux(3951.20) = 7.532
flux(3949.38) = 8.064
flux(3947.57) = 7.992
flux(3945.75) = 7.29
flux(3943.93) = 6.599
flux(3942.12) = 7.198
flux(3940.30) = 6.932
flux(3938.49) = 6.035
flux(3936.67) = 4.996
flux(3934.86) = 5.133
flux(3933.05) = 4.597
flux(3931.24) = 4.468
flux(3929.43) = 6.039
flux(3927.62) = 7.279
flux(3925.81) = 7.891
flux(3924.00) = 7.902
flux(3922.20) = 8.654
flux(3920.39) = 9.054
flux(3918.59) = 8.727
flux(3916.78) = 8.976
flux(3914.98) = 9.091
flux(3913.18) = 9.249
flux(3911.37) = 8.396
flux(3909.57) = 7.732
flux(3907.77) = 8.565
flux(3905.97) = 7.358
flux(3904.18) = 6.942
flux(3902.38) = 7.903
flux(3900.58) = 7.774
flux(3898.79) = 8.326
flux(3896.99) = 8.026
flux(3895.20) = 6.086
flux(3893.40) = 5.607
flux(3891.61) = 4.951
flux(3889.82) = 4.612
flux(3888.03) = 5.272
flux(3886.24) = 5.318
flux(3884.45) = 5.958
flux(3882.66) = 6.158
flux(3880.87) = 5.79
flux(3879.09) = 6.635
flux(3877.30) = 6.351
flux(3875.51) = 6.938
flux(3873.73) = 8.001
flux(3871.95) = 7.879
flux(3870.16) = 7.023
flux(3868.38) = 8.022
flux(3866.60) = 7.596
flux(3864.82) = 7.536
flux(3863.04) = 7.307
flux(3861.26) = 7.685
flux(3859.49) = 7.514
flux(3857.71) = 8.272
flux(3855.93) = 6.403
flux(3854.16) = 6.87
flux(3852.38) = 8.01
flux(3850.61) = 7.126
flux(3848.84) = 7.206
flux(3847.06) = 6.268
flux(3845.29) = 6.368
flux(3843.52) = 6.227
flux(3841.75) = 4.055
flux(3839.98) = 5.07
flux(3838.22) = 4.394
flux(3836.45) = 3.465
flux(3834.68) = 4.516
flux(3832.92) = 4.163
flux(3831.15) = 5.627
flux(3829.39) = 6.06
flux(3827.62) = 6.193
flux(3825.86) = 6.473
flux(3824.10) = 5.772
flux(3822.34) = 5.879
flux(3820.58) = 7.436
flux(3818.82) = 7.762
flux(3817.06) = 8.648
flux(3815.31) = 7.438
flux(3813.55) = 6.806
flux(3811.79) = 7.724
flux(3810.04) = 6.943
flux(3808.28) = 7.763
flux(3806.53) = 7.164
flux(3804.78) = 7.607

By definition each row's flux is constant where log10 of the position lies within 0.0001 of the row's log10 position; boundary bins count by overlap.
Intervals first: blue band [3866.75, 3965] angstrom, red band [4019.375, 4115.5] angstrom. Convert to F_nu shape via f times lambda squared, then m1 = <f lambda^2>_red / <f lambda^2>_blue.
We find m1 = 1.36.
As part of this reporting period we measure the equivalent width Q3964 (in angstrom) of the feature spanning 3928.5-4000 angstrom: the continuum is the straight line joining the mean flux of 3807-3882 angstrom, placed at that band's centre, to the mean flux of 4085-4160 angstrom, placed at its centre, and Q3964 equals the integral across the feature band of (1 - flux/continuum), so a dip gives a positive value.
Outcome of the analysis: 8.80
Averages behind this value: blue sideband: 6.65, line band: 6.52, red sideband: 8.45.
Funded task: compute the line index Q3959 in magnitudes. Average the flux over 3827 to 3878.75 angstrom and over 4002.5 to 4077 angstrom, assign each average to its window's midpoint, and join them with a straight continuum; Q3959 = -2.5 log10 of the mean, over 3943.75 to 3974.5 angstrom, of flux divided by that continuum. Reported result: 0.351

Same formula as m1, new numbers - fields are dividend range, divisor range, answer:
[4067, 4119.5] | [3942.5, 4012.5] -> 1.23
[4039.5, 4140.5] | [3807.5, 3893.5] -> 1.51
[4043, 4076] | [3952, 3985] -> 1.68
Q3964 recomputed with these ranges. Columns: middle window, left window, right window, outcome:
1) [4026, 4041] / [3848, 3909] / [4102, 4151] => -3.7 angstrom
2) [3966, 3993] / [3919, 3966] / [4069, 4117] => 3.9 angstrom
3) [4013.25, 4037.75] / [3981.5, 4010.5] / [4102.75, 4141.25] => -3.3 angstrom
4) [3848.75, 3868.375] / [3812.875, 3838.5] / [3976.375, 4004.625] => -2.9 angstrom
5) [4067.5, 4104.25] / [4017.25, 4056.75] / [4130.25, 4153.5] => 2.9 angstrom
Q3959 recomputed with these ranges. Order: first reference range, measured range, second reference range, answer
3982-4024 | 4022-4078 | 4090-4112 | -0.16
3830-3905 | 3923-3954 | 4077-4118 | 0.04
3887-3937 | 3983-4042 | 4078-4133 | -0.19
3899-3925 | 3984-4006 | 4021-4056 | 0.06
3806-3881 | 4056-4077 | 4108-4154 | -0.12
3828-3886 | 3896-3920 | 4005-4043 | -0.11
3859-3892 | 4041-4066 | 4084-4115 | -0.21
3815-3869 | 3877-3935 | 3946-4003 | -0.06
